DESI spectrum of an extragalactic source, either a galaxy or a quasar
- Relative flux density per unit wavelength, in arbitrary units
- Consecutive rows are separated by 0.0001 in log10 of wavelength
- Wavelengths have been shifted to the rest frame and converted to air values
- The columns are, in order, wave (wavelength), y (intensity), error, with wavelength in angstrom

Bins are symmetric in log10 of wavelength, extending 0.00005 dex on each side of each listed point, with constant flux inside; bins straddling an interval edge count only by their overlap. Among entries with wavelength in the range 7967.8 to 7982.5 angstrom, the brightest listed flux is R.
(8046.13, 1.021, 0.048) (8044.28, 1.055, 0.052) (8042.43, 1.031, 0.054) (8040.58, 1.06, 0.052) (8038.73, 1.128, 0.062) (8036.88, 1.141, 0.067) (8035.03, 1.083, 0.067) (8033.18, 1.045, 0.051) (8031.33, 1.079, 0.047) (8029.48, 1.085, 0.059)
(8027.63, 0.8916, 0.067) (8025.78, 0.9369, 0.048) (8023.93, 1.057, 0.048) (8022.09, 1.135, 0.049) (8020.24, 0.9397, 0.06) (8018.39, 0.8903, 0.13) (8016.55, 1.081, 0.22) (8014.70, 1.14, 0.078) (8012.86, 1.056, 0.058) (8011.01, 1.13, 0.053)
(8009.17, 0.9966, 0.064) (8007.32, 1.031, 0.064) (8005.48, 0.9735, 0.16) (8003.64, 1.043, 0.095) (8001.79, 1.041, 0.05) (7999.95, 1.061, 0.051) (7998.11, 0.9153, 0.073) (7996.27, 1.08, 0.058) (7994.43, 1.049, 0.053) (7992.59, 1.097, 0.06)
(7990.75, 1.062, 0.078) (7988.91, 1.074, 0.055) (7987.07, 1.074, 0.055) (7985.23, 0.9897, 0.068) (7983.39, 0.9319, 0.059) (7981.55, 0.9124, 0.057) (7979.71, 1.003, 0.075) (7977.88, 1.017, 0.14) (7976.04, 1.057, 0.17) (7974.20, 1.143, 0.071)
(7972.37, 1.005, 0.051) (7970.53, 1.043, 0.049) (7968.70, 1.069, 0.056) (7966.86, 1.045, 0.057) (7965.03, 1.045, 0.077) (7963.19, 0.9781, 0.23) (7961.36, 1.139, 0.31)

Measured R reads 1.143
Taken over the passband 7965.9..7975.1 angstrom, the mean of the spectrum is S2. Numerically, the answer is 1.06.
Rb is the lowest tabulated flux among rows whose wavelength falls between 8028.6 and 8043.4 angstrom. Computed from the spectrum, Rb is 1.031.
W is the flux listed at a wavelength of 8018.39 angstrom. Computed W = 0.8903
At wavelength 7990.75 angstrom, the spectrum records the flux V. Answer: 1.062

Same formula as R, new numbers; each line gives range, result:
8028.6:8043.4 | 1.141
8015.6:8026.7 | 1.135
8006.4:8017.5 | 1.14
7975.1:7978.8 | 1.057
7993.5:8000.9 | 1.08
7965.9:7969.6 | 1.069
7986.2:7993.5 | 1.097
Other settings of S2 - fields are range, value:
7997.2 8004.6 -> 1.01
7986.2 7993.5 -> 1.08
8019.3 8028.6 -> 0.992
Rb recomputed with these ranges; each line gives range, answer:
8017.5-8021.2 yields 0.8903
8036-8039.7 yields 1.128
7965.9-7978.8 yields 1.005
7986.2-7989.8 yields 1.074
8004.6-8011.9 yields 0.9735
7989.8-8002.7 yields 0.9153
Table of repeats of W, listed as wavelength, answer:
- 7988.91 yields 1.074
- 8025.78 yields 0.9369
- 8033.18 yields 1.045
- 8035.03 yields 1.083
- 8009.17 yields 0.9966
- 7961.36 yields 1.139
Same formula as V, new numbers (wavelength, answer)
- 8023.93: 1.057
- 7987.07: 1.074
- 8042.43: 1.031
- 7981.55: 0.9124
